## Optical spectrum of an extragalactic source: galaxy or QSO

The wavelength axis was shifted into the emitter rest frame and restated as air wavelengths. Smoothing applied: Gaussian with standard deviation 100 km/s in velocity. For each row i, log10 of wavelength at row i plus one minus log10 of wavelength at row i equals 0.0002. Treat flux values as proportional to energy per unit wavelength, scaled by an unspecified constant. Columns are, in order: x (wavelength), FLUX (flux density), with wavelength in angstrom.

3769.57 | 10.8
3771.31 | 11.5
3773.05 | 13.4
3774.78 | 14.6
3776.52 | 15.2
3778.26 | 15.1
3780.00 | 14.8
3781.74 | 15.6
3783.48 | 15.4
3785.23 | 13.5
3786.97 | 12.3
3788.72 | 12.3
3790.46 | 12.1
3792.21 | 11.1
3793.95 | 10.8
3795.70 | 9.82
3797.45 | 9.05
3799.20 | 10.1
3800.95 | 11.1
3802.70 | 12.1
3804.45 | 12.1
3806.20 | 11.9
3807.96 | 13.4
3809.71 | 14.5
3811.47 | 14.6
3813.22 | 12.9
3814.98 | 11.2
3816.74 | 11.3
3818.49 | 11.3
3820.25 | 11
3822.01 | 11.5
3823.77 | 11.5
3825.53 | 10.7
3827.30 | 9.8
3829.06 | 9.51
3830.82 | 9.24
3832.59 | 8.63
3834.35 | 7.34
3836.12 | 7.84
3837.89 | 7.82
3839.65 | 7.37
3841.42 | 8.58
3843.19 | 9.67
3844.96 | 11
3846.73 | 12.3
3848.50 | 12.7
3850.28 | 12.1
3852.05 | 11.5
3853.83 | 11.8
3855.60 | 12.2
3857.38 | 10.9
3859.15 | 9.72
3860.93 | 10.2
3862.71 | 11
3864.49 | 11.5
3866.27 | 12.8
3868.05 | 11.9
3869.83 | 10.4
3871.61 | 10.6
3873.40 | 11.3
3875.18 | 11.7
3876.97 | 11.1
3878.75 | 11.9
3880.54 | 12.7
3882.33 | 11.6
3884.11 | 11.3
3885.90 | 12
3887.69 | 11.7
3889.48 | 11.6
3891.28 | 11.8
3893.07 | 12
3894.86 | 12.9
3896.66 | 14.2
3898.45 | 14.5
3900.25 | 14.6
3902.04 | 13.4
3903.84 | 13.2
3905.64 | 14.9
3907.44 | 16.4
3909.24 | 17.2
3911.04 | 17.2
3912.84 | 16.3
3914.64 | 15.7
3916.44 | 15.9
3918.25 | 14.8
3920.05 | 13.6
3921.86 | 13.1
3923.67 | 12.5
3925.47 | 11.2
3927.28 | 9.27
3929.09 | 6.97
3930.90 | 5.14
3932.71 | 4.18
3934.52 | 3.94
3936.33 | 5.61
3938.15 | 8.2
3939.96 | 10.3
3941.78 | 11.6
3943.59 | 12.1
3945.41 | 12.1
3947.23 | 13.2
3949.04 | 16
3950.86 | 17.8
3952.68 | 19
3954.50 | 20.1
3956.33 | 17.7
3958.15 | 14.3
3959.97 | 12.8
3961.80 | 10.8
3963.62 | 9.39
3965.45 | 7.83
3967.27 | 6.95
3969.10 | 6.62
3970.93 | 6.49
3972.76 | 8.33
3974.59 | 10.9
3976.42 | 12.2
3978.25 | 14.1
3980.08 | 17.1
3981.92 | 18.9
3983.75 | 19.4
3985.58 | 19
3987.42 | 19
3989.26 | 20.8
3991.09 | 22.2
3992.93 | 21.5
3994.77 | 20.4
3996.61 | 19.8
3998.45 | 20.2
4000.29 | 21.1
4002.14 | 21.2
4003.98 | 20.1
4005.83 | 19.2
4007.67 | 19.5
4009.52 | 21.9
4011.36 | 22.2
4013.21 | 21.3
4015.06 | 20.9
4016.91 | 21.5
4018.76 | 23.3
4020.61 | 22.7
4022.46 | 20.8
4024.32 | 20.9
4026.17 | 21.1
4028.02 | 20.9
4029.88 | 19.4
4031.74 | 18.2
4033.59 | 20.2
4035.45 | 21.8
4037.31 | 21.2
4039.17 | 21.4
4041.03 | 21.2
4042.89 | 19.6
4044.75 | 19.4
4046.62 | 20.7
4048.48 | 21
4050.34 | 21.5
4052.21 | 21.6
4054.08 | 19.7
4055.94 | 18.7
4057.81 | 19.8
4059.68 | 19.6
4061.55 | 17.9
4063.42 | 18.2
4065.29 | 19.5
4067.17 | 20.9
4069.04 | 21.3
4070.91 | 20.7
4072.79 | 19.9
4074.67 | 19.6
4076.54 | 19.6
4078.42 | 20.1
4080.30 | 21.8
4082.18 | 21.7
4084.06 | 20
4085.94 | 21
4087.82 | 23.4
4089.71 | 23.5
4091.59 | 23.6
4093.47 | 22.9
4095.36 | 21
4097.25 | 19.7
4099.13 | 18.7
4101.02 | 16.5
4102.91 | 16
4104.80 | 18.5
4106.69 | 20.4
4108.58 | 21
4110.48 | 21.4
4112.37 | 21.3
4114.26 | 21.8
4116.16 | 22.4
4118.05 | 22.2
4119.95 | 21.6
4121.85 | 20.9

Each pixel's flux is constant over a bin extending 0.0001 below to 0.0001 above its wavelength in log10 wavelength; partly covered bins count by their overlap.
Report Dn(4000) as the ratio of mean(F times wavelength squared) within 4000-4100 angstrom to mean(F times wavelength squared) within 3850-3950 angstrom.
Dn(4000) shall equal 1.87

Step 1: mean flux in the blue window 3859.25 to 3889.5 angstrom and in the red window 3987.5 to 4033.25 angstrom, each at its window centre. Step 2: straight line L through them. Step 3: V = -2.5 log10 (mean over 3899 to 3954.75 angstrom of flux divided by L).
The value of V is 0.176 mag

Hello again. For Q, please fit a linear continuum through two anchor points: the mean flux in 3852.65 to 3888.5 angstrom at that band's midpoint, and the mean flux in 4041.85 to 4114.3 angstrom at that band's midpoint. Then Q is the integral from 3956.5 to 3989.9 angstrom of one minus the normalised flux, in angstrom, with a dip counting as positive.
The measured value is 5.9 angstrom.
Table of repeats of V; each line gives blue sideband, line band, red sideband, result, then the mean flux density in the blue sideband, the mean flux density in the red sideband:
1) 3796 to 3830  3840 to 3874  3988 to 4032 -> 0.221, 11.5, 20.9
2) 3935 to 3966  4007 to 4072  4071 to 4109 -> -0.171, 12.8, 20.4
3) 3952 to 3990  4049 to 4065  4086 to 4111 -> -0.077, 13.8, 20.5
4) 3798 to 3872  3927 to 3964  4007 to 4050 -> 0.408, 10.9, 20.9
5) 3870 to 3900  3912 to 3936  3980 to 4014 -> 0.335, 12.1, 20.3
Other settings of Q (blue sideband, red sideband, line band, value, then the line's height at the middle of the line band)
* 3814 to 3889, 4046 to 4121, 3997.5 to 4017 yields -3.92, 17.3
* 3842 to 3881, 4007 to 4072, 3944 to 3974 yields 7.11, 16.4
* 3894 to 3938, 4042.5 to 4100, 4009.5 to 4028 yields -4.03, 17.8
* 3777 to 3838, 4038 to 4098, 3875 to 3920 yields 3.34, 14.7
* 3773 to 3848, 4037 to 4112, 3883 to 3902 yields 2.11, 14.2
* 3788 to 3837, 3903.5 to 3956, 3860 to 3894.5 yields 1.18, 12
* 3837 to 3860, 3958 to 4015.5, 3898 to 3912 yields -2.37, 13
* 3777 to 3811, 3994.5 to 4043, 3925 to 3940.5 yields 9.34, 17.7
